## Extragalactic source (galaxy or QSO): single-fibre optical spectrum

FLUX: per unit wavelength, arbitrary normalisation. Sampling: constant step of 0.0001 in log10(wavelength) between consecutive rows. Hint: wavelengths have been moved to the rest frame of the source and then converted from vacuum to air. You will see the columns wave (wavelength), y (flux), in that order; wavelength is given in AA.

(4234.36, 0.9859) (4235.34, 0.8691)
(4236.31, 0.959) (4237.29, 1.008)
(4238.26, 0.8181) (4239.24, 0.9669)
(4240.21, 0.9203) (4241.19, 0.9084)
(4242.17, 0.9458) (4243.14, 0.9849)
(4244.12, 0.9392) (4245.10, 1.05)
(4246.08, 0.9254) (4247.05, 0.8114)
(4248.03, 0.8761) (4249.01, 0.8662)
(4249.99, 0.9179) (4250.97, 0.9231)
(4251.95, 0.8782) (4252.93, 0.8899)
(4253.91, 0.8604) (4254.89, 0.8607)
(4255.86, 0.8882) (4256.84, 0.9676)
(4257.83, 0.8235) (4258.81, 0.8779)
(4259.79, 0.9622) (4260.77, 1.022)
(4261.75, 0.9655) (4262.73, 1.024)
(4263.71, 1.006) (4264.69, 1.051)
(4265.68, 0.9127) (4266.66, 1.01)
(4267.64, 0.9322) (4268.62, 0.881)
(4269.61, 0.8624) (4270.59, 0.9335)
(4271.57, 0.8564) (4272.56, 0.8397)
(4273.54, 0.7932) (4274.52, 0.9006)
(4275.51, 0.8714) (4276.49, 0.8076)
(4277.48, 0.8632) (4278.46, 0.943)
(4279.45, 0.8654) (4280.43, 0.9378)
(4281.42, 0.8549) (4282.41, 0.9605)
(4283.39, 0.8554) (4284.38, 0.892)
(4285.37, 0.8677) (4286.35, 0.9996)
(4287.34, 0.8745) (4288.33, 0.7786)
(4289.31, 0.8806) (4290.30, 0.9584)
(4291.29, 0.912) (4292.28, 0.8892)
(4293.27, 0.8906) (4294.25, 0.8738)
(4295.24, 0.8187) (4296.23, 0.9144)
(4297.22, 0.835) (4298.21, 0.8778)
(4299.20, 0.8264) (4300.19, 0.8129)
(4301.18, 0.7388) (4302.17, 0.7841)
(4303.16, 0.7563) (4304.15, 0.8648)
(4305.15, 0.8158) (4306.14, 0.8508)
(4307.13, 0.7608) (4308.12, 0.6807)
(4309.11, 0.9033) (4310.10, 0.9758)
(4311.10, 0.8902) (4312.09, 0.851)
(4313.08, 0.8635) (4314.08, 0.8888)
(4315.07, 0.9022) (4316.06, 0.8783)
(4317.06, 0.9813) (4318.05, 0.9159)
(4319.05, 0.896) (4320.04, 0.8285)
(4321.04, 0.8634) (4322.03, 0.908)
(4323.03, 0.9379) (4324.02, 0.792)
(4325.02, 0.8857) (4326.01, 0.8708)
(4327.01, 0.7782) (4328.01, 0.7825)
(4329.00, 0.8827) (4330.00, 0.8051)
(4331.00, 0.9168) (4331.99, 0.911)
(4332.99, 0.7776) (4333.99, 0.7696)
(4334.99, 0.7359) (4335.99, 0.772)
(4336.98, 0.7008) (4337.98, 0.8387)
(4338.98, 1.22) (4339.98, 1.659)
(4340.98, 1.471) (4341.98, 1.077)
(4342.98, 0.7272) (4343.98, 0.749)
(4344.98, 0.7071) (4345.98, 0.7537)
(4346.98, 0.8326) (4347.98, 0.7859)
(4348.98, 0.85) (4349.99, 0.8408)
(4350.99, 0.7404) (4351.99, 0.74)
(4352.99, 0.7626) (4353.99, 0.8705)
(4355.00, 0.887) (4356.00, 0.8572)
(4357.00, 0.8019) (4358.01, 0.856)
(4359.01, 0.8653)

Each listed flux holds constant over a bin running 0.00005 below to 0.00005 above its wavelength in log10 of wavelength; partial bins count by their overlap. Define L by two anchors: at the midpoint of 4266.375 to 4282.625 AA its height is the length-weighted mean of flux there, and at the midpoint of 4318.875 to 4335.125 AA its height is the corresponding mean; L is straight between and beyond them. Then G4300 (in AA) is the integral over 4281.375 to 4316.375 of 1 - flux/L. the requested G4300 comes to 0.3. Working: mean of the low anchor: 0.886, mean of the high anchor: 0.845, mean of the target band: 0.861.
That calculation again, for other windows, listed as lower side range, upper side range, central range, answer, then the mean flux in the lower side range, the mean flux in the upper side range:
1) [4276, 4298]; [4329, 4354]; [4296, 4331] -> 1.2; 0.885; 0.881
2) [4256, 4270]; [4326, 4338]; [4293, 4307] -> 0.7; 0.948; 0.807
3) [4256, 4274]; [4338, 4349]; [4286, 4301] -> 1.2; 0.928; 0.984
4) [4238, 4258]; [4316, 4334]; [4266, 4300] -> 0.2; 0.908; 0.864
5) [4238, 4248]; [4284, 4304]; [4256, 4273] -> -0.7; 0.927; 0.859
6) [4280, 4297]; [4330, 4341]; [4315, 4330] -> 1.0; 0.89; 0.95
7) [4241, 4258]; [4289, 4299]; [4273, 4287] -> 0.1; 0.908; 0.883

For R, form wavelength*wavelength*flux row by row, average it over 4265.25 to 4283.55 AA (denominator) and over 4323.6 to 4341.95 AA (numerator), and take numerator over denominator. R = 1.07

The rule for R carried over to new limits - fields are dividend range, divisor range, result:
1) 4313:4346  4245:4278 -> 1.02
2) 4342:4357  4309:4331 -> 0.93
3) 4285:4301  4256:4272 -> 0.94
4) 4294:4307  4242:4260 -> 0.93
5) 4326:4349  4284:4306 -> 1.06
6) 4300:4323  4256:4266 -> 0.91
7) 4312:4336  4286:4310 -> 1.02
